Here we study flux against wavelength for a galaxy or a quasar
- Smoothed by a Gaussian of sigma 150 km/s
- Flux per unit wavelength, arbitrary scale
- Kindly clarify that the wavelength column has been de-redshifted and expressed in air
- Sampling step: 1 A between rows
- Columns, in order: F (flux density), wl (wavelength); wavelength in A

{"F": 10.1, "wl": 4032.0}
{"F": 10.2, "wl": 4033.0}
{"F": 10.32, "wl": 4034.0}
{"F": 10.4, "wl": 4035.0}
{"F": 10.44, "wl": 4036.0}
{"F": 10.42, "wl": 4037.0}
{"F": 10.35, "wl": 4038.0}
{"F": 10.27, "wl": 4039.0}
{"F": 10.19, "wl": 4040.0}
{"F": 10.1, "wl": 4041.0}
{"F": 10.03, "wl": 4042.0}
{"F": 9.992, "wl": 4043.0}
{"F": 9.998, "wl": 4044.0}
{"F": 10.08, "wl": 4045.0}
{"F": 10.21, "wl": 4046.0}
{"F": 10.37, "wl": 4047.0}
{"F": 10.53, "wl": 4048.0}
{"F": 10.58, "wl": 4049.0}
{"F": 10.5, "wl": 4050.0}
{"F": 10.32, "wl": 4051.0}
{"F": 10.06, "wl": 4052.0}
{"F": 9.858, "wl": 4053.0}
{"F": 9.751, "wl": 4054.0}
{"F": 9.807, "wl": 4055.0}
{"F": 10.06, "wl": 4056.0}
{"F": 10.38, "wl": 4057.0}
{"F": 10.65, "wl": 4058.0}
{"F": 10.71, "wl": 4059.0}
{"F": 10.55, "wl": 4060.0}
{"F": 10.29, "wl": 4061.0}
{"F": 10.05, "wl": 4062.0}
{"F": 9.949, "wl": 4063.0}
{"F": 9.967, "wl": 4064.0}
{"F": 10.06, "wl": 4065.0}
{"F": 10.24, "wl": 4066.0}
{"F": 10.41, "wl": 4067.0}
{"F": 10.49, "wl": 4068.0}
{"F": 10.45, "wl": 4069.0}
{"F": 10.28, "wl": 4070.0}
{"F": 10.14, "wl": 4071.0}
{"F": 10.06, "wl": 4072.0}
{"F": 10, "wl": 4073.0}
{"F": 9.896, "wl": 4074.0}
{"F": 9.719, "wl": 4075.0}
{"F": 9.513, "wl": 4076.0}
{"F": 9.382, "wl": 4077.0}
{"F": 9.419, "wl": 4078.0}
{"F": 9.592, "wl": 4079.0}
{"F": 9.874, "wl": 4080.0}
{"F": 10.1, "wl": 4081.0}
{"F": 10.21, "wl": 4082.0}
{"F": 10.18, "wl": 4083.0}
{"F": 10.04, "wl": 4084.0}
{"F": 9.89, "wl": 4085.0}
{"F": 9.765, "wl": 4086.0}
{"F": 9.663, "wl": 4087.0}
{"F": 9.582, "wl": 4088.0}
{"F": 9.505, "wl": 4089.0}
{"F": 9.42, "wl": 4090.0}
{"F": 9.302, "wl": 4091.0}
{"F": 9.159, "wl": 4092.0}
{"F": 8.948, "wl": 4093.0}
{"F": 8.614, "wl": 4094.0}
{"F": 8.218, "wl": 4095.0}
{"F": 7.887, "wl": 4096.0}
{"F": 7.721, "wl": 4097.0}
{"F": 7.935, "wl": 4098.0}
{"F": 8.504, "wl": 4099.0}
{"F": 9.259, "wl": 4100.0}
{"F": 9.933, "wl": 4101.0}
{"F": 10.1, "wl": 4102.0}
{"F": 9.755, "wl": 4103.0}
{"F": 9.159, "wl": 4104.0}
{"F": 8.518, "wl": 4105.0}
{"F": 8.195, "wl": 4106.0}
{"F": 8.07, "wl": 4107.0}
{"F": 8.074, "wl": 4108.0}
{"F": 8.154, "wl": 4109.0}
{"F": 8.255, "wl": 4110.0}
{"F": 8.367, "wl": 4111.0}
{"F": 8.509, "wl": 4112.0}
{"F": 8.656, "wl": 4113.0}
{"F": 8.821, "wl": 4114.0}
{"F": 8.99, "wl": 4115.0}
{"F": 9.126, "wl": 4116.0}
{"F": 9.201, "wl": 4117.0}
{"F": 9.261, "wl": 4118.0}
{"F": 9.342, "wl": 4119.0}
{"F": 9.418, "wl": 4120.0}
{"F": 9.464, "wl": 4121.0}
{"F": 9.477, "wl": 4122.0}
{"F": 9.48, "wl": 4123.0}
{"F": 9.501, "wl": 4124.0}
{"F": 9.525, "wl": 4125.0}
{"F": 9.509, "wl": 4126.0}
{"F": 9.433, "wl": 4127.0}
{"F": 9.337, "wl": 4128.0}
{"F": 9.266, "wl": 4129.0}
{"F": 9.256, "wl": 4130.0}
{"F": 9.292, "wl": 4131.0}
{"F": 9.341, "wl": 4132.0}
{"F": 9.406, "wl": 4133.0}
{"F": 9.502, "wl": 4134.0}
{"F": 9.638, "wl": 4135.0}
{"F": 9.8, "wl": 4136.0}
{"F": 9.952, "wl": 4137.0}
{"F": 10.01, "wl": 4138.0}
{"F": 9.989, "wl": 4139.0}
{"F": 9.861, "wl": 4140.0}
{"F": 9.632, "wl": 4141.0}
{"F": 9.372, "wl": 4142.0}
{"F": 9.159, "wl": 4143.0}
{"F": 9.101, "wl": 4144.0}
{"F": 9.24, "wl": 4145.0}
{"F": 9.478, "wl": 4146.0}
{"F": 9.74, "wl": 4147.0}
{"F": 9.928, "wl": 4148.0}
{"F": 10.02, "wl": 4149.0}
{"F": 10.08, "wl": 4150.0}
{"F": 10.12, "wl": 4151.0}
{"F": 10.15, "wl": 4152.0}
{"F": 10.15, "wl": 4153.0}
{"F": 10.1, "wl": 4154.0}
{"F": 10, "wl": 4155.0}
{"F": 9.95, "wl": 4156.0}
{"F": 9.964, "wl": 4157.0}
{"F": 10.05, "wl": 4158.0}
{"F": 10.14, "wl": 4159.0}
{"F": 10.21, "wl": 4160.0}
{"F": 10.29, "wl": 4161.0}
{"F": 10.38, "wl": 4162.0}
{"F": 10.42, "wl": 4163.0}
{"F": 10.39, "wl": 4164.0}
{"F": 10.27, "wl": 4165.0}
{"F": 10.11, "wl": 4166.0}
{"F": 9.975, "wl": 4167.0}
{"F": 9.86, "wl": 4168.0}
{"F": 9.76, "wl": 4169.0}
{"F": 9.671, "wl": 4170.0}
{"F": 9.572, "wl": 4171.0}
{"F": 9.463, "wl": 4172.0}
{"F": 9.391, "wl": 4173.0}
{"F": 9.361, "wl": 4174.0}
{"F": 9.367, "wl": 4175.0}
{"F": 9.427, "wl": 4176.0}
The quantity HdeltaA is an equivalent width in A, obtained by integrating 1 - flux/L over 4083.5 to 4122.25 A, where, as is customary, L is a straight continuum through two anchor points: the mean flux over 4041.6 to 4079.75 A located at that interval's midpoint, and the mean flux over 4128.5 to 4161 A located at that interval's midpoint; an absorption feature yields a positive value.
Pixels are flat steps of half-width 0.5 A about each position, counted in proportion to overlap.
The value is 3.73 A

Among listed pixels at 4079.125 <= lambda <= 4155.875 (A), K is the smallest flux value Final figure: 7.721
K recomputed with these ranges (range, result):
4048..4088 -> 9.382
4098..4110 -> 7.935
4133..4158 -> 9.101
